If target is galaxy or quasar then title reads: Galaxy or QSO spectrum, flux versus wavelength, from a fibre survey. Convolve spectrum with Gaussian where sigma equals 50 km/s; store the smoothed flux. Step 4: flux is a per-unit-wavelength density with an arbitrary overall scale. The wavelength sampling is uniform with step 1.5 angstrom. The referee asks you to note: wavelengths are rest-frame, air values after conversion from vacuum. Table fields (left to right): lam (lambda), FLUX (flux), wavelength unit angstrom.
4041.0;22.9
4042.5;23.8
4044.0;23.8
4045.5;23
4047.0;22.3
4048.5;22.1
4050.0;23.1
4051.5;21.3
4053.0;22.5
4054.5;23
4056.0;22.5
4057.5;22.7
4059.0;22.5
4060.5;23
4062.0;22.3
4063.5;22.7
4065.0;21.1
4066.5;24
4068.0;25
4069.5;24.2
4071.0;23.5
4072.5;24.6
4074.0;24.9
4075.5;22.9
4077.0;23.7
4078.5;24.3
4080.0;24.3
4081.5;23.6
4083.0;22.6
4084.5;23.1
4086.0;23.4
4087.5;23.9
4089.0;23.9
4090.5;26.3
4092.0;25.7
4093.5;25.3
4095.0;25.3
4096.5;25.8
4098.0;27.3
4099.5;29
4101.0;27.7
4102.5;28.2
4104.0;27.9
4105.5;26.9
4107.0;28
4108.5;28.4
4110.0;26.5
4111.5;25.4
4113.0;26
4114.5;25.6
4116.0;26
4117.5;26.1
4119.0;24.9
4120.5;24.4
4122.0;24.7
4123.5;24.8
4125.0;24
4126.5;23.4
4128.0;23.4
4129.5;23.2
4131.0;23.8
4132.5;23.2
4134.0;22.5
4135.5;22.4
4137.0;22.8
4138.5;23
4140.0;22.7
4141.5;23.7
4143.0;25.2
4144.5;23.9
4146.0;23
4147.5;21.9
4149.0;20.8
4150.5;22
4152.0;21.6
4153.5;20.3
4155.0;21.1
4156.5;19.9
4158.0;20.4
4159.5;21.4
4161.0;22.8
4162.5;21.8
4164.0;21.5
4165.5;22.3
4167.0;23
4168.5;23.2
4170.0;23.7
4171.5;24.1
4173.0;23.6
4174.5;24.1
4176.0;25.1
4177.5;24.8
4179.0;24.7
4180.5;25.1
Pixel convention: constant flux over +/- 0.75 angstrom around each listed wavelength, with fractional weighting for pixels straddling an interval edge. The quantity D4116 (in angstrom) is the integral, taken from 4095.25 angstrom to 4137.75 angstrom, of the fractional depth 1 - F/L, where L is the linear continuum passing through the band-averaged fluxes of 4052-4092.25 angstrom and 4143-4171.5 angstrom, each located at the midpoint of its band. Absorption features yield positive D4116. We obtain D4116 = -5.0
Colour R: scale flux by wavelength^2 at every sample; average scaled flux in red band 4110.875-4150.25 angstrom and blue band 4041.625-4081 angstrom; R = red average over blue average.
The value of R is 1.1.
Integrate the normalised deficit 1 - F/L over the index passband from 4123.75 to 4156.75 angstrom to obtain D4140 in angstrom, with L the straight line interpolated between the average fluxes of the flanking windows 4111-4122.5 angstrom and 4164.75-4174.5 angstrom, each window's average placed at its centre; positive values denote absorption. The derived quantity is 2.4 angstrom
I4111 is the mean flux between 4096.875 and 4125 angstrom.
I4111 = 26.5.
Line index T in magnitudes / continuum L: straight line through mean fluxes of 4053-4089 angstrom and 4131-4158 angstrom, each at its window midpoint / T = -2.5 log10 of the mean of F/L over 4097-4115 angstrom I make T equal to -0.189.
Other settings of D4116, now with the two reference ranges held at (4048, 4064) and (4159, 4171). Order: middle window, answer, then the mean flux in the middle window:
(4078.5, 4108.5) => -4.3 angstrom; 25.7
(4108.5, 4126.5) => -2.3 angstrom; 25.4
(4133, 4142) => -0.1 angstrom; 22.8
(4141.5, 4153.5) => 0.0 angstrom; 22.6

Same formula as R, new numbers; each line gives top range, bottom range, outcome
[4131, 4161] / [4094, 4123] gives 0.85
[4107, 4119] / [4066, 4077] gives 1.11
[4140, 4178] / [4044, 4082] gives 1.02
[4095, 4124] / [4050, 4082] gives 1.16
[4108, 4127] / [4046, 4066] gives 1.17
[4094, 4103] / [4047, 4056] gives 1.24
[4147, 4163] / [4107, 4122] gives 0.83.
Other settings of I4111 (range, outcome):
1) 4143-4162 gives 21.7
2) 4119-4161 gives 22.8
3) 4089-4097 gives 25.5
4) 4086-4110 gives 26.5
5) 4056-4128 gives 24.8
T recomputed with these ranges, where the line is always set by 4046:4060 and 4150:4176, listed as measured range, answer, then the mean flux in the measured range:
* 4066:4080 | -0.08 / 24.1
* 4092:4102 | -0.19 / 26.7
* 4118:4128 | -0.09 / 24.3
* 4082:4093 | -0.08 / 24.1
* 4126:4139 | -0.04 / 23.1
